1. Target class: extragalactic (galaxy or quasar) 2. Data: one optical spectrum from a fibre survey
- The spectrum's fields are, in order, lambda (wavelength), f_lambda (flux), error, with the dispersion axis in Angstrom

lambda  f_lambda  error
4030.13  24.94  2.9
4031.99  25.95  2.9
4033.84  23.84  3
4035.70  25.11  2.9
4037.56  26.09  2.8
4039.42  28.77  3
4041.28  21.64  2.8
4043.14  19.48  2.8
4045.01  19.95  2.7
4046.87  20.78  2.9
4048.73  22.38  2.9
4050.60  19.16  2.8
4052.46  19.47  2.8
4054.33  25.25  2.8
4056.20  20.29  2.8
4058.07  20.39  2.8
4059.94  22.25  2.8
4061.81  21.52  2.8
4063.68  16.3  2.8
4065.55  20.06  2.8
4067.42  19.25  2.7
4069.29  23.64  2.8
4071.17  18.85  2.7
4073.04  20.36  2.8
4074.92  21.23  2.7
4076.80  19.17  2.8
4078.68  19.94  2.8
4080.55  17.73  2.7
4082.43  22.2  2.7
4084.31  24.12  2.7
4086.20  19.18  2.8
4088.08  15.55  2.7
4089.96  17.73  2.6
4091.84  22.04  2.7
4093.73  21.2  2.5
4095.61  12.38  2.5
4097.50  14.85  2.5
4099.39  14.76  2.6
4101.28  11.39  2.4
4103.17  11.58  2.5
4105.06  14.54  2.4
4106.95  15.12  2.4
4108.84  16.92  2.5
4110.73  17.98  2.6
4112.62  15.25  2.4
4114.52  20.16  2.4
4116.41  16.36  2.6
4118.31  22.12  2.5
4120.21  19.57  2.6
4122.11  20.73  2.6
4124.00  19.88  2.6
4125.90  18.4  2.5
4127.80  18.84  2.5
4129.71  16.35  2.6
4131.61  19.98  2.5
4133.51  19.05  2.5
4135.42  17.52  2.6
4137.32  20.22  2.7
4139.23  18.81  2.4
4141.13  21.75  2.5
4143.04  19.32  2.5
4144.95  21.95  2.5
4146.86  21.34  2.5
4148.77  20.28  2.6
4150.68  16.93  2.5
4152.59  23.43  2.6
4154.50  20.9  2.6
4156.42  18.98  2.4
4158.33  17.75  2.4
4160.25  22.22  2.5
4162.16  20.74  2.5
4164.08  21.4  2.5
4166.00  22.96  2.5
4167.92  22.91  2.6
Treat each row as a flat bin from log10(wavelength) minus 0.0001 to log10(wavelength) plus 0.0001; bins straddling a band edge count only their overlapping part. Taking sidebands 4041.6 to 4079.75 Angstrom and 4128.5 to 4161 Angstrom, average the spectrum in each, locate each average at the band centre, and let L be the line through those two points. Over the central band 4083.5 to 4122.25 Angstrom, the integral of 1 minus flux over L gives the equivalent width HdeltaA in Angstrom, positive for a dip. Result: 5.6 Angstrom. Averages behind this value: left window 20.5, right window 19.8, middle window 17.2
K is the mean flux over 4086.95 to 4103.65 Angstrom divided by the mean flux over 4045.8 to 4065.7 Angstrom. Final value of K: 0.77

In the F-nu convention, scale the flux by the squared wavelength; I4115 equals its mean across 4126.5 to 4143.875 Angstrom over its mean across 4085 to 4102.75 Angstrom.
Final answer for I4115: 1.2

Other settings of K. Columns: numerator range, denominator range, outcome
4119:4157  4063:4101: 1.04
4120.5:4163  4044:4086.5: 0.96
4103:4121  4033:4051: 0.75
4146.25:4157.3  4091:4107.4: 1.33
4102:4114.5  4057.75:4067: 0.77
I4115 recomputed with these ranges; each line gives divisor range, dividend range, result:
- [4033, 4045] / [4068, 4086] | 0.89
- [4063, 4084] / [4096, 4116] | 0.77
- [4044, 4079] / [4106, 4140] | 0.93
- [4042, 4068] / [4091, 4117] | 0.80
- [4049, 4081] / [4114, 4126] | 0.99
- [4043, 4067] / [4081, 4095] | 0.99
